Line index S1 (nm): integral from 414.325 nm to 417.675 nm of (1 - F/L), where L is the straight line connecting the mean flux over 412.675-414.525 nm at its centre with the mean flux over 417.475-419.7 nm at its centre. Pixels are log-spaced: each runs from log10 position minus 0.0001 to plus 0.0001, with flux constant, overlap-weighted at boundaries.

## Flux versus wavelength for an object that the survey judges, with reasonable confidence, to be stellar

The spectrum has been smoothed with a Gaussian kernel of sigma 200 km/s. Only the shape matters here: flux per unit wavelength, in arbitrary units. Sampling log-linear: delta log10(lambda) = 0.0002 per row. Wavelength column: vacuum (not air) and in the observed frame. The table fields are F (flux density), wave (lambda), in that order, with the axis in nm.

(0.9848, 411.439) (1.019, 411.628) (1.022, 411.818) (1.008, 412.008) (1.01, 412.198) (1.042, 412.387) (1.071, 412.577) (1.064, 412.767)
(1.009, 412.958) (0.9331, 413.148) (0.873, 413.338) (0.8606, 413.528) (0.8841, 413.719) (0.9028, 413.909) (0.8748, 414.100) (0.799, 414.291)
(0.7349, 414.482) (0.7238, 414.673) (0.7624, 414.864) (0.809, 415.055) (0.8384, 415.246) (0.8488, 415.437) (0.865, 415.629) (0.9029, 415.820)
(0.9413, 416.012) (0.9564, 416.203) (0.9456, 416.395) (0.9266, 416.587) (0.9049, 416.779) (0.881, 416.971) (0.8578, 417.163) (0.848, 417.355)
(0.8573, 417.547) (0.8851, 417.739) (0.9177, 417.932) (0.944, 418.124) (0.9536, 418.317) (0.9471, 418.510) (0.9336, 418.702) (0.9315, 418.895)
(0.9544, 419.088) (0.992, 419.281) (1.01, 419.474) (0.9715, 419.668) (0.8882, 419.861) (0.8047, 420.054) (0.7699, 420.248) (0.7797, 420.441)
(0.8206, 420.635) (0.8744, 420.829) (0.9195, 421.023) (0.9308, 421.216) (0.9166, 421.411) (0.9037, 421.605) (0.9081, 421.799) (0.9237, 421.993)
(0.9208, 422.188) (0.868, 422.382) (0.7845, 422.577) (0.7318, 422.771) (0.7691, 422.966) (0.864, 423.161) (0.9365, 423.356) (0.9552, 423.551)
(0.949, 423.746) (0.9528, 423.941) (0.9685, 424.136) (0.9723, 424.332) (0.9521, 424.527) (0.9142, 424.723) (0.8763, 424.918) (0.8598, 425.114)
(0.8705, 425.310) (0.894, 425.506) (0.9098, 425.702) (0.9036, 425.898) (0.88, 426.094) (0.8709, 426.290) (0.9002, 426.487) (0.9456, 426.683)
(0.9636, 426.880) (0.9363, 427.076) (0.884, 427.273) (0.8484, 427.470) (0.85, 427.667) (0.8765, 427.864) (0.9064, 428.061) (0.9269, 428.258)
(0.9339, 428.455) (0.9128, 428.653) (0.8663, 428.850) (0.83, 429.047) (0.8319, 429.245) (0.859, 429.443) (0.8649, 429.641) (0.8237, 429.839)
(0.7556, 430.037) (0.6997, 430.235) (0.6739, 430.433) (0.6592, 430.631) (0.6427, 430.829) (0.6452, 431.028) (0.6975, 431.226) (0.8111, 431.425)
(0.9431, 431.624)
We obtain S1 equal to 0.22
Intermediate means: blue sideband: 0.897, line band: 0.858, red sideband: 0.941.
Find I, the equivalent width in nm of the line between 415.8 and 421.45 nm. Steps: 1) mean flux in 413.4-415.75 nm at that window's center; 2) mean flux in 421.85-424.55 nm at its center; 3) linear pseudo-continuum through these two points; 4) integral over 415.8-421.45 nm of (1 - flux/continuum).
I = -0.31 nm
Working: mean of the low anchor 0.827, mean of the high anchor 0.895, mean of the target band 0.905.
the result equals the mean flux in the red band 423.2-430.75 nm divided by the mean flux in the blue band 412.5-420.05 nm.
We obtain 0.97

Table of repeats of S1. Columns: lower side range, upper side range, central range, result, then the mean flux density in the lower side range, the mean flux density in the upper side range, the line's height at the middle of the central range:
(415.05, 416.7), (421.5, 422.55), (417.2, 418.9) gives -0.02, 0.897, 0.897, 0.897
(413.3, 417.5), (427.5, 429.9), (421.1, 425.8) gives -0.16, 0.861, 0.874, 0.868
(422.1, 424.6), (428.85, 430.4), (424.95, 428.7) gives -0.23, 0.894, 0.807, 0.846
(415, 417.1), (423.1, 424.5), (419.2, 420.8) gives 0.07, 0.894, 0.945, 0.92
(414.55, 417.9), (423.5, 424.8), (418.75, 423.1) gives 0.17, 0.868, 0.952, 0.918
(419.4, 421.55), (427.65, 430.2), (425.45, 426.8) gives -0.05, 0.879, 0.861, 0.867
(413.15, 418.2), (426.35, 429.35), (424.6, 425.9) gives 0.00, 0.868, 0.894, 0.888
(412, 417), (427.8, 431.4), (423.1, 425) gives -0.22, 0.901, 0.8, 0.837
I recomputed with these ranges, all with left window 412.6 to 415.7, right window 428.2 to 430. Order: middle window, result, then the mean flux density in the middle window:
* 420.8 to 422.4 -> -0.08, 0.911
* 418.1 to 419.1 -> -0.09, 0.943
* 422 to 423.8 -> 0.00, 0.865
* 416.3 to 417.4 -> -0.04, 0.896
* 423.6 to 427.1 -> -0.21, 0.918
